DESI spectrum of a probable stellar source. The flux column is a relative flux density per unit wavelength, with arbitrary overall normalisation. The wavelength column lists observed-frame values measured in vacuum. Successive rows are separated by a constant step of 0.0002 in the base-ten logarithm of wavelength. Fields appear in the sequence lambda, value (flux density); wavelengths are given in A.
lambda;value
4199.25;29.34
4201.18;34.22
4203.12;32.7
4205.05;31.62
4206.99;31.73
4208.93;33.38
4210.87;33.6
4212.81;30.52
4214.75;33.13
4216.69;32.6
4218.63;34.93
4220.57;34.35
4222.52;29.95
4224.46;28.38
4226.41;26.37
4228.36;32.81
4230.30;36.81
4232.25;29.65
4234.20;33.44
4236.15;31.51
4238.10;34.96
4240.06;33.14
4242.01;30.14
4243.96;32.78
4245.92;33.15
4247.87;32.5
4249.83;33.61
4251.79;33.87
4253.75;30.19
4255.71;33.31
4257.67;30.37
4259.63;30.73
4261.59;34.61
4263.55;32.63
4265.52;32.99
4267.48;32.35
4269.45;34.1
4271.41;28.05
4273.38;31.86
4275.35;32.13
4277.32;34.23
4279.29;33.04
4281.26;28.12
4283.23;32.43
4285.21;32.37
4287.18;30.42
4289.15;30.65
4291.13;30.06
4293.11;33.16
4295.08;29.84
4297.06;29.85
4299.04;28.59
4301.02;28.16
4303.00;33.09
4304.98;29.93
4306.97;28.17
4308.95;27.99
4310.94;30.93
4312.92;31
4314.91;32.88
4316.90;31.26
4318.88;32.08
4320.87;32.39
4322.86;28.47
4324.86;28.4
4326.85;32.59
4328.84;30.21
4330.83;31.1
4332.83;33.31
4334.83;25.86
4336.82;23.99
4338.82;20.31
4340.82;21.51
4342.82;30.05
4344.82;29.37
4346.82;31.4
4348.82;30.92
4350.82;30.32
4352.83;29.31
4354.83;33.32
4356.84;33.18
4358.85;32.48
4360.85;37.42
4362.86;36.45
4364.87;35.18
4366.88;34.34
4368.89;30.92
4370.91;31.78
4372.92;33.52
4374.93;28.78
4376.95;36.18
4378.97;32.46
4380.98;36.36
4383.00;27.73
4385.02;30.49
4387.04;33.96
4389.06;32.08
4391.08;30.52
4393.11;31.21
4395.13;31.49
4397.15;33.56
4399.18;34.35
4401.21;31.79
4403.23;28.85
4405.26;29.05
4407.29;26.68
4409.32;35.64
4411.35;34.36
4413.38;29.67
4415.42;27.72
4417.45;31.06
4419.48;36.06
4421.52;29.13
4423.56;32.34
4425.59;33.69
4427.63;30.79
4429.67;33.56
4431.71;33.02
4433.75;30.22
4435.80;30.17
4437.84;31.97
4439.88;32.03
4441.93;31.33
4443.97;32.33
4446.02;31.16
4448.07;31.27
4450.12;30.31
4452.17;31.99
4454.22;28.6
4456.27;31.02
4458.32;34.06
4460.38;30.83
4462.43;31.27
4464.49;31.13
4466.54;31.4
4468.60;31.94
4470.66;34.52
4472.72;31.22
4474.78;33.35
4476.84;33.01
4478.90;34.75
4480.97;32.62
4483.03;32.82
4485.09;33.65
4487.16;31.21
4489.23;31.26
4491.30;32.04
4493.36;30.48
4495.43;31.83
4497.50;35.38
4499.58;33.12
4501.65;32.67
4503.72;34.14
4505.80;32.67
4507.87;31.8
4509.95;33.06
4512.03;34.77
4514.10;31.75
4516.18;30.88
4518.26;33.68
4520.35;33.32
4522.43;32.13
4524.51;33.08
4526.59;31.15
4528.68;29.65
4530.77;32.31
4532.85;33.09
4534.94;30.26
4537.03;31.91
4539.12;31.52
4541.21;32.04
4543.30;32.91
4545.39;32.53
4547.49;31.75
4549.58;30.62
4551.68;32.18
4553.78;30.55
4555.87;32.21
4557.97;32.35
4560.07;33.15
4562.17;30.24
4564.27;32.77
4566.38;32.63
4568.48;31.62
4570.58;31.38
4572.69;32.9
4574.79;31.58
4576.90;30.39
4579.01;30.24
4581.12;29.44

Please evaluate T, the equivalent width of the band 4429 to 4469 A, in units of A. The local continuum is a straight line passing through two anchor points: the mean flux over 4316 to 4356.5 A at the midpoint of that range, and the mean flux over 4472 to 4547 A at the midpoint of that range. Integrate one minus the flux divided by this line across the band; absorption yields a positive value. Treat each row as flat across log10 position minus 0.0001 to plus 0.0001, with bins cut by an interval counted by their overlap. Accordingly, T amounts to -0.1 A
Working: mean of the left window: 29.4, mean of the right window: 32.4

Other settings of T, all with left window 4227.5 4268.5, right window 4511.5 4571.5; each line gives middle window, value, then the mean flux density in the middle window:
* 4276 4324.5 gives 2.6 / 30.8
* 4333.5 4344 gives 2.5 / 24.7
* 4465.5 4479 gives -0.3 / 32.8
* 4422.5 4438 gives 0.1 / 32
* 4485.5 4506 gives -0.3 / 32.5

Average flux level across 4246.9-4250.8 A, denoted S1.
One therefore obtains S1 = 33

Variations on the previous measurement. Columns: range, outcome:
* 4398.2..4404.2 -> 31.7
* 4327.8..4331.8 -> 30.7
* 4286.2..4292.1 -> 30.4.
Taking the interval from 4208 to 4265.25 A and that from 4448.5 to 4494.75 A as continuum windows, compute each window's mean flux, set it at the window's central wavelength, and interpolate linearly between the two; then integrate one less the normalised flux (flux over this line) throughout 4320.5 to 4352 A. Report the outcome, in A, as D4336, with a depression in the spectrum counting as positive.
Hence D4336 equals 3.4 A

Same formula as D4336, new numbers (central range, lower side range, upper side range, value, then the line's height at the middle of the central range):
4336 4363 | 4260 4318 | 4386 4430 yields 1.38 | 31.4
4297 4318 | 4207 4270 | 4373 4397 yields 1.32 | 32.2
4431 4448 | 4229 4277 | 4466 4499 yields 0.57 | 32.6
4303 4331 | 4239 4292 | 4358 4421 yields 1.32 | 32.1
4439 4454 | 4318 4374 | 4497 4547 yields 0.18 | 31.7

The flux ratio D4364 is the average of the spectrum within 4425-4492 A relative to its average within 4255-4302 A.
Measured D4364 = 1.02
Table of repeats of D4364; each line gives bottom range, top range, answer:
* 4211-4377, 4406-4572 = 1.02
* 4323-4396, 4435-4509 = 1.03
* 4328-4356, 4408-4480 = 1.11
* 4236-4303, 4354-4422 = 1.02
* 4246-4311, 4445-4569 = 1.02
